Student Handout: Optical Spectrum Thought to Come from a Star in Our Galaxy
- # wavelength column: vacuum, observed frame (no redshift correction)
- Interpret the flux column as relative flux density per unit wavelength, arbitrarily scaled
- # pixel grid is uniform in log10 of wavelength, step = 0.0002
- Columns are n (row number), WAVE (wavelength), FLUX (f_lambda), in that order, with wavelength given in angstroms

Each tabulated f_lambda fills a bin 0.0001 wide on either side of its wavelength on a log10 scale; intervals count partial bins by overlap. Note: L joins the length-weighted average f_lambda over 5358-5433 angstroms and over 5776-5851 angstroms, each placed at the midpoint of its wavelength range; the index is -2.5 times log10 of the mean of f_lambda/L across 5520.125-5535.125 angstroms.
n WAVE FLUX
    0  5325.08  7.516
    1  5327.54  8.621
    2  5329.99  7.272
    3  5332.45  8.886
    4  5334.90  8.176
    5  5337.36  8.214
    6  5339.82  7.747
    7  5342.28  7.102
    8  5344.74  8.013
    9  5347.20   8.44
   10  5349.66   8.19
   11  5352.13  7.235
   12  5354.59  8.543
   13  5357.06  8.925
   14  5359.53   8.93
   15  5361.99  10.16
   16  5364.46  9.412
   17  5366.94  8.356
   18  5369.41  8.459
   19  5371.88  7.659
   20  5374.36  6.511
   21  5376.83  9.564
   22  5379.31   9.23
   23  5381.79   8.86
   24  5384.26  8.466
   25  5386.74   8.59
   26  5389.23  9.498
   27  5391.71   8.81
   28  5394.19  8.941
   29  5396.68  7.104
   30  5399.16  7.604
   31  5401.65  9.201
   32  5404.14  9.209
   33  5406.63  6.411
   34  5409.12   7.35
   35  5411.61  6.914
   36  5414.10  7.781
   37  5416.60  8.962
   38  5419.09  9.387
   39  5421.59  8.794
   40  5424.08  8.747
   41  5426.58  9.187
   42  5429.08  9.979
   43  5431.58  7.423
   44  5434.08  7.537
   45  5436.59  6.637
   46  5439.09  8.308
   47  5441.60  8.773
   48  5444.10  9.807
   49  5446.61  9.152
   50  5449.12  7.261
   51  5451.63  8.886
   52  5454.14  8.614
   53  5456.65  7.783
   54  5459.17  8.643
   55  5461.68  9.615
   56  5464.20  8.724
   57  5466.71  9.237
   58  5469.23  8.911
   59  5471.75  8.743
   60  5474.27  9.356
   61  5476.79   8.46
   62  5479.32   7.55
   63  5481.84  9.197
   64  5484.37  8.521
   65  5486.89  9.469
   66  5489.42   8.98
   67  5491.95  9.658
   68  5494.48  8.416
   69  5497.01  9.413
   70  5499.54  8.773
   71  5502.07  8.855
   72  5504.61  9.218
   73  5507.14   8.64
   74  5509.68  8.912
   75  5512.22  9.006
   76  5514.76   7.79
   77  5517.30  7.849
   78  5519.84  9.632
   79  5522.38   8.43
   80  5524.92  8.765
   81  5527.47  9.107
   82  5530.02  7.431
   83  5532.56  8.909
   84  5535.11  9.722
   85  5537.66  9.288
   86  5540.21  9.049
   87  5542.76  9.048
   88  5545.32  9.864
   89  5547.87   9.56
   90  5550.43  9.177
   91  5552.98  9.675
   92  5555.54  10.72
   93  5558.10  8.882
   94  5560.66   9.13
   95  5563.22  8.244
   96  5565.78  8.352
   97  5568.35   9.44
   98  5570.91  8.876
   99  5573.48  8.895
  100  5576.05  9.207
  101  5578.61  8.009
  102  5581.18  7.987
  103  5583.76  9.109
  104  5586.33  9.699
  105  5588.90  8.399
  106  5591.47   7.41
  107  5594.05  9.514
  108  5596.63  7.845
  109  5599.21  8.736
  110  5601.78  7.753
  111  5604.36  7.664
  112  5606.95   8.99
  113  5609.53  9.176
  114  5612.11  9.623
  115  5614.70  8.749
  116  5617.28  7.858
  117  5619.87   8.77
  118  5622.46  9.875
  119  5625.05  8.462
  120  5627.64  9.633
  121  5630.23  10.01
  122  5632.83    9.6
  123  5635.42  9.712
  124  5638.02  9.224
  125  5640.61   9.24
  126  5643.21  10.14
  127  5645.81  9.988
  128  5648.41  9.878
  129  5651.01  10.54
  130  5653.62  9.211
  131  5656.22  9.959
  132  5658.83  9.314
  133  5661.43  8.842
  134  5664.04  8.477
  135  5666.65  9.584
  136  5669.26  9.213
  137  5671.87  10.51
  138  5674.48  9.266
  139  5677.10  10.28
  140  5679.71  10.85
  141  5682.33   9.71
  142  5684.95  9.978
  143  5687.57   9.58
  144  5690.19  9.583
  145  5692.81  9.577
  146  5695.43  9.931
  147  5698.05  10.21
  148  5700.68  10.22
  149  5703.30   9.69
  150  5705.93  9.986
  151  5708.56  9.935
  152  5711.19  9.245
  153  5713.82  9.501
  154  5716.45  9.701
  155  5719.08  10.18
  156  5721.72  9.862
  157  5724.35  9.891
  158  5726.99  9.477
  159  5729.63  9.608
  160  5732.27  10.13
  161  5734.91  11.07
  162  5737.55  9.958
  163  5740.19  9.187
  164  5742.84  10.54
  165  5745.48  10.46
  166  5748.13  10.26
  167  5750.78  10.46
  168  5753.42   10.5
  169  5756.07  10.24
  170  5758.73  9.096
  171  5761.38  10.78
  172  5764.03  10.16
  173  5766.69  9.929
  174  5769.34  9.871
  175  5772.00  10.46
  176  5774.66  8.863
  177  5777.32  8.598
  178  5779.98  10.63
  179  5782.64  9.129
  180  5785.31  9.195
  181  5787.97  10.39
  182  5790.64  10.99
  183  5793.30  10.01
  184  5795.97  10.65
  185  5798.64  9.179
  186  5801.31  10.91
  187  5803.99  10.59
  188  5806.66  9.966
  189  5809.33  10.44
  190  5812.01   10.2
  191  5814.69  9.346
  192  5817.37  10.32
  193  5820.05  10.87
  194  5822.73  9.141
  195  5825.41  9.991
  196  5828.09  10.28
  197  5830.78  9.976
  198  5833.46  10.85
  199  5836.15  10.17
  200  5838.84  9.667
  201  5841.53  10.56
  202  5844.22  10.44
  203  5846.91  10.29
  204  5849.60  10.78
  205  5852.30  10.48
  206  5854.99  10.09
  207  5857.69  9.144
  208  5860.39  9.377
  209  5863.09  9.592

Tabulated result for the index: 0.04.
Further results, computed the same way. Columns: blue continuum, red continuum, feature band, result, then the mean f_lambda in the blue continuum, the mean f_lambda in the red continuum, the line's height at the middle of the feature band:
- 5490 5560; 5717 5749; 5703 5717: 0.028 mag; 9.03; 10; 9.93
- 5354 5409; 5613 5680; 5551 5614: 0.054 mag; 8.54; 9.49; 9.26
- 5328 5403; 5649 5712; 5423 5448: 0.020 mag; 8.41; 9.74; 8.7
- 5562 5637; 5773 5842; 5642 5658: -0.093 mag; 8.82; 10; 9.11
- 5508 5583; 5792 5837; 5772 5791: 0.038 mag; 8.93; 10.2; 10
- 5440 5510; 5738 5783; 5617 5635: 0.019 mag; 8.84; 9.97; 9.44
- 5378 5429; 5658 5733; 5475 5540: 0.015 mag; 8.49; 9.74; 8.93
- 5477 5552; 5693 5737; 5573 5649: 0.050 mag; 8.9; 9.91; 9.39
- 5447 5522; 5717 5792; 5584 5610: 0.092 mag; 8.76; 9.99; 9.28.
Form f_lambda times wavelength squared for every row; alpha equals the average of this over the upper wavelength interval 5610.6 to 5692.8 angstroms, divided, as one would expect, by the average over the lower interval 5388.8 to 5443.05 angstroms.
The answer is 1.25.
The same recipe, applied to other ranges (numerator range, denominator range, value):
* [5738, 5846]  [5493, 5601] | 1.24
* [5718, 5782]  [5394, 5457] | 1.35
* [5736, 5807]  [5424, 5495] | 1.29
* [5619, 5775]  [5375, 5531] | 1.24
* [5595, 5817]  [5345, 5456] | 1.29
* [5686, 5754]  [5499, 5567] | 1.19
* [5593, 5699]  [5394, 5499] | 1.18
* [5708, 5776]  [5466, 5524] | 1.23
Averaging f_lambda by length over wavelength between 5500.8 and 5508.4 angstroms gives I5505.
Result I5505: 8.91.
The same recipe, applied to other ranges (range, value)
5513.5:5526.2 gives 8.5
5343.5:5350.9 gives 8.21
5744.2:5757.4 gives 10.4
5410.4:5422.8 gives 8.37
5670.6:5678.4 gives 10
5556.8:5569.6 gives 8.81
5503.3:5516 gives 8.71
